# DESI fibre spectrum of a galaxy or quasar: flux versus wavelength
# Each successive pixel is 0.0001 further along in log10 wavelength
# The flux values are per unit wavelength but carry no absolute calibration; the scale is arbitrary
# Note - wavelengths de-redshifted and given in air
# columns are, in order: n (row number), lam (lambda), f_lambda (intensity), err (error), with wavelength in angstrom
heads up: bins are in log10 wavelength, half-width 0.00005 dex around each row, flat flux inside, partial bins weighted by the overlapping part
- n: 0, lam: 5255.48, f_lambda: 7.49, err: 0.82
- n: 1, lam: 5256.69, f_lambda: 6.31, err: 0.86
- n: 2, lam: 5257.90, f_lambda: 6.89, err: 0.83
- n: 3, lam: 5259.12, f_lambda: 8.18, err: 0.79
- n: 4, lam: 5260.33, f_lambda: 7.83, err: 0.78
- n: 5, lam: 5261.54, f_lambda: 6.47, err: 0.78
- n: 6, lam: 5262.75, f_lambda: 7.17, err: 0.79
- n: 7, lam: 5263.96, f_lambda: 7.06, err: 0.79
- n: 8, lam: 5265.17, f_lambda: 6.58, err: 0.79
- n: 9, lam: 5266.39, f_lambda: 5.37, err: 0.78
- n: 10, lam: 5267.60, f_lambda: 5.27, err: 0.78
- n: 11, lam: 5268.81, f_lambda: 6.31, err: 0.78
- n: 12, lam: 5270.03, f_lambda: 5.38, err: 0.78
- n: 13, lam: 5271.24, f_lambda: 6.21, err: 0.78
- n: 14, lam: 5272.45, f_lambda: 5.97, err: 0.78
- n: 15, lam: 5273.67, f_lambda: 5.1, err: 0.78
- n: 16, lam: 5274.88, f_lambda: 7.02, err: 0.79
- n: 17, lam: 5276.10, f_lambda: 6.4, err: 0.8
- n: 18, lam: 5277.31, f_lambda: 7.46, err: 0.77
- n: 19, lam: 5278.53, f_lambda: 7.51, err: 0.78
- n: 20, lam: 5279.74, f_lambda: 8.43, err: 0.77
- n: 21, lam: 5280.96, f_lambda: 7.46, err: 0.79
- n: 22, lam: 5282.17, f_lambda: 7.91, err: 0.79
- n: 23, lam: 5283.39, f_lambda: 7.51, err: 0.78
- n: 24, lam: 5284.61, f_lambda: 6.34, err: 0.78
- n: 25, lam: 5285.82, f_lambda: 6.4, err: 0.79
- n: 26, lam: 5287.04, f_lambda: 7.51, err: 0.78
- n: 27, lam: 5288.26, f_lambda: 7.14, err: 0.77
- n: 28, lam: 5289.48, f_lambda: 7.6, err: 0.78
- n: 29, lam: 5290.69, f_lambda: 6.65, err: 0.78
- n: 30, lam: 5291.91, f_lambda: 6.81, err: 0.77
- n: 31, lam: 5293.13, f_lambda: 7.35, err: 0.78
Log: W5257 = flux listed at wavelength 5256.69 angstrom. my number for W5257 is 6.31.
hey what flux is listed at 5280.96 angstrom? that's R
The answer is 7.46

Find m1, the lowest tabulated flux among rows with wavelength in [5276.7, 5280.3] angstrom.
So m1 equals 7.46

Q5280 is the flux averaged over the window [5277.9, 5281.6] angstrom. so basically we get 7.81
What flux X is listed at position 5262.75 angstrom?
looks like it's 7.17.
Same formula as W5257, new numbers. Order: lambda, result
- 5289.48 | 7.6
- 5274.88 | 7.02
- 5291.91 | 6.81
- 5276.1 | 6.4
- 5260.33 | 7.83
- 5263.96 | 7.06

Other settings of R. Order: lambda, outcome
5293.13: 7.35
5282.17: 7.91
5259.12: 8.18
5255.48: 7.49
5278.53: 7.51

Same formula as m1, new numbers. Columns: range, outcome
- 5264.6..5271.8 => 5.27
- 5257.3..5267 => 5.37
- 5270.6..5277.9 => 5.1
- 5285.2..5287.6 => 6.4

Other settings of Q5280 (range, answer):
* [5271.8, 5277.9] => 6.39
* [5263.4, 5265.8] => 6.79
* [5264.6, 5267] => 5.95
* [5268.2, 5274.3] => 5.8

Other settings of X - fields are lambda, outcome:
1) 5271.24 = 6.21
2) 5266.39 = 5.37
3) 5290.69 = 6.65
